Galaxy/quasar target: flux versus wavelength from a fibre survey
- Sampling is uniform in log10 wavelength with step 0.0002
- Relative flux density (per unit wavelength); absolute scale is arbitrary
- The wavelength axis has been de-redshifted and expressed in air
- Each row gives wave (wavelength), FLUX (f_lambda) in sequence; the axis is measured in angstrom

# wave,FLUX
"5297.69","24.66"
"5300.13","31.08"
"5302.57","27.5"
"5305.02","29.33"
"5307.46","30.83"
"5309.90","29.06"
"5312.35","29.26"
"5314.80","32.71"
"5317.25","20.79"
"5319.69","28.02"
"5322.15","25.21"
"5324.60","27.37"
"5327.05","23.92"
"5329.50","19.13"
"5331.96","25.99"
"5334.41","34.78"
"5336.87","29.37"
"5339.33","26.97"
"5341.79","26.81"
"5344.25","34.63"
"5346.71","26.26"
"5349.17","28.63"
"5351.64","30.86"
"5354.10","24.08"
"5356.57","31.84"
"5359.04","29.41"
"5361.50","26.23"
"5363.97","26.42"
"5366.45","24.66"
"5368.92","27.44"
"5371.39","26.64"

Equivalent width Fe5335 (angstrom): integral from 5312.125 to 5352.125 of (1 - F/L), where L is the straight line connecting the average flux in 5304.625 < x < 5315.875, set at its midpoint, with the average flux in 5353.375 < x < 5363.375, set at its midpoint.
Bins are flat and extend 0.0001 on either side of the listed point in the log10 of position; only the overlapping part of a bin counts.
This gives 2.2 angstrom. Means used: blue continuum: 30.3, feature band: 27.6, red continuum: 28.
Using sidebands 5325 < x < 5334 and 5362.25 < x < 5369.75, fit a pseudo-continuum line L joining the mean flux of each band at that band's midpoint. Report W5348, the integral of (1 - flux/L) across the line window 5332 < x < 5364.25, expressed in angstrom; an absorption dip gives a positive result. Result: -4.6 angstrom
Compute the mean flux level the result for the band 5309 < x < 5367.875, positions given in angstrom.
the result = 27.6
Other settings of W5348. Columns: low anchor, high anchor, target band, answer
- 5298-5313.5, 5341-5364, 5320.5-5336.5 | 1.5 angstrom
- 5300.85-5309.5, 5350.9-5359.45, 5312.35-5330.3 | 2.1 angstrom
